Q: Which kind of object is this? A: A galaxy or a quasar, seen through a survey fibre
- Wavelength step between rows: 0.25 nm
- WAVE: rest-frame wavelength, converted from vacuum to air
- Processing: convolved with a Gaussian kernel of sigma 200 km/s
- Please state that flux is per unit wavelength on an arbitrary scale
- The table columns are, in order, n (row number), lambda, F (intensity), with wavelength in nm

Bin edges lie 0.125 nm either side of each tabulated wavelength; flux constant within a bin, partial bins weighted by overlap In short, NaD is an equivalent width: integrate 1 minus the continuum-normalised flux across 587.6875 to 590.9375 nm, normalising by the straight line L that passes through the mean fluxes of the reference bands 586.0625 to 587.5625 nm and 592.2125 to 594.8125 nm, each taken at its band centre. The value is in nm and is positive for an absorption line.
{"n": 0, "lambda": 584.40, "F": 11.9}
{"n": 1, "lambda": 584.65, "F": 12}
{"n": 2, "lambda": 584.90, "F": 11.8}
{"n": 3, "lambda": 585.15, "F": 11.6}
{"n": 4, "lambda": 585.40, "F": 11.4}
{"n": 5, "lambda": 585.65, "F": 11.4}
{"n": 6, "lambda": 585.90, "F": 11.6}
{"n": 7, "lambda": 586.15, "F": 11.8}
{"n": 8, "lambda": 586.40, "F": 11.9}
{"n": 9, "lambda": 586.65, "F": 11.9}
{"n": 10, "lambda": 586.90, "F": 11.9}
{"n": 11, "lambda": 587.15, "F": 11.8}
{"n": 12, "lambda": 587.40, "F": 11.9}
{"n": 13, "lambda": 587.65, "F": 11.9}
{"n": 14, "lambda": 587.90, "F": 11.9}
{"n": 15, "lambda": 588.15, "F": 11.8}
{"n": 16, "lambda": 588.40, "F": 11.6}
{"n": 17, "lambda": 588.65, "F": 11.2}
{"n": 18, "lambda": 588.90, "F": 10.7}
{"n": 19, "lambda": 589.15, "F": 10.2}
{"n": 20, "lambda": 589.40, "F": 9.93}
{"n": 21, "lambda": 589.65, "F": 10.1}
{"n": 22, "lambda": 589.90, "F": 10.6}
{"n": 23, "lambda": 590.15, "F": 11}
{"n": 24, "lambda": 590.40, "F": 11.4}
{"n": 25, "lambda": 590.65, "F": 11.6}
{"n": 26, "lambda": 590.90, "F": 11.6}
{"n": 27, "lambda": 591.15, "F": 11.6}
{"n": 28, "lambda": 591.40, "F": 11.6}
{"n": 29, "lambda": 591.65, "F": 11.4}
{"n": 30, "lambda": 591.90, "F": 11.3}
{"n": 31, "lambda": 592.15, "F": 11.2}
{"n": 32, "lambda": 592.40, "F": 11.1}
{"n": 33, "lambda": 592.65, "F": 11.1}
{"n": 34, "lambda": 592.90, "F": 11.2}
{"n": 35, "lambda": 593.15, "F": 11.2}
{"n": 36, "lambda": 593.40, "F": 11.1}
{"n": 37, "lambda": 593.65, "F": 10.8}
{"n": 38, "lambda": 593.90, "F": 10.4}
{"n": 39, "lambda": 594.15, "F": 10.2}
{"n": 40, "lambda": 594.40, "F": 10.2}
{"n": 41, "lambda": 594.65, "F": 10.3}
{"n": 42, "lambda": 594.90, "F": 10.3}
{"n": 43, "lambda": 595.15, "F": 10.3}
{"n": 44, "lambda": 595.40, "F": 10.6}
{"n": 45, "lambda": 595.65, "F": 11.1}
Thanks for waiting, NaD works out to 0.11 nm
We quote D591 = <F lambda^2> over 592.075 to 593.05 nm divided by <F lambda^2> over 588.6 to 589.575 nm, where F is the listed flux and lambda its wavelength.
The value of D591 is 1.08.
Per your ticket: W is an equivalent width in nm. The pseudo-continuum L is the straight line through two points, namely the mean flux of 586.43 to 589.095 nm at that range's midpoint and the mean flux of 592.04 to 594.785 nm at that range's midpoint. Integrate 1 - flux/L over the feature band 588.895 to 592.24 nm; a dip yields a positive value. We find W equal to 0.055 nm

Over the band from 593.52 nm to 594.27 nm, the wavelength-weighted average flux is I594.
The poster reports 10.5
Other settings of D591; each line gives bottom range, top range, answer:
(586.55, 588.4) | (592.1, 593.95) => 0.95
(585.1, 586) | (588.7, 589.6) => 0.91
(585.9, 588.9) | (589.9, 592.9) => 0.98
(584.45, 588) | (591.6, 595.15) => 0.94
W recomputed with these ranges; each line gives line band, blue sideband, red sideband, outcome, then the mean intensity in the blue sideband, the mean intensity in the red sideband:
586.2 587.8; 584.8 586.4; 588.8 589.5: -0.11 nm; 11.6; 10.3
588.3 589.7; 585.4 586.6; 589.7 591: 0.09 nm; 11.7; 11.2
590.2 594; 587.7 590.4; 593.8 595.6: -0.22 nm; 11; 10.4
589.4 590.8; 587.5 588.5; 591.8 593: 0.08 nm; 11.8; 11.2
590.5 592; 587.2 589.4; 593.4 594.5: -0.09 nm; 11.3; 10.5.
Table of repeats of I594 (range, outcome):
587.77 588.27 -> 11.9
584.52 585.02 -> 11.9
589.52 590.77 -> 10.9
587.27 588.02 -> 11.9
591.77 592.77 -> 11.2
